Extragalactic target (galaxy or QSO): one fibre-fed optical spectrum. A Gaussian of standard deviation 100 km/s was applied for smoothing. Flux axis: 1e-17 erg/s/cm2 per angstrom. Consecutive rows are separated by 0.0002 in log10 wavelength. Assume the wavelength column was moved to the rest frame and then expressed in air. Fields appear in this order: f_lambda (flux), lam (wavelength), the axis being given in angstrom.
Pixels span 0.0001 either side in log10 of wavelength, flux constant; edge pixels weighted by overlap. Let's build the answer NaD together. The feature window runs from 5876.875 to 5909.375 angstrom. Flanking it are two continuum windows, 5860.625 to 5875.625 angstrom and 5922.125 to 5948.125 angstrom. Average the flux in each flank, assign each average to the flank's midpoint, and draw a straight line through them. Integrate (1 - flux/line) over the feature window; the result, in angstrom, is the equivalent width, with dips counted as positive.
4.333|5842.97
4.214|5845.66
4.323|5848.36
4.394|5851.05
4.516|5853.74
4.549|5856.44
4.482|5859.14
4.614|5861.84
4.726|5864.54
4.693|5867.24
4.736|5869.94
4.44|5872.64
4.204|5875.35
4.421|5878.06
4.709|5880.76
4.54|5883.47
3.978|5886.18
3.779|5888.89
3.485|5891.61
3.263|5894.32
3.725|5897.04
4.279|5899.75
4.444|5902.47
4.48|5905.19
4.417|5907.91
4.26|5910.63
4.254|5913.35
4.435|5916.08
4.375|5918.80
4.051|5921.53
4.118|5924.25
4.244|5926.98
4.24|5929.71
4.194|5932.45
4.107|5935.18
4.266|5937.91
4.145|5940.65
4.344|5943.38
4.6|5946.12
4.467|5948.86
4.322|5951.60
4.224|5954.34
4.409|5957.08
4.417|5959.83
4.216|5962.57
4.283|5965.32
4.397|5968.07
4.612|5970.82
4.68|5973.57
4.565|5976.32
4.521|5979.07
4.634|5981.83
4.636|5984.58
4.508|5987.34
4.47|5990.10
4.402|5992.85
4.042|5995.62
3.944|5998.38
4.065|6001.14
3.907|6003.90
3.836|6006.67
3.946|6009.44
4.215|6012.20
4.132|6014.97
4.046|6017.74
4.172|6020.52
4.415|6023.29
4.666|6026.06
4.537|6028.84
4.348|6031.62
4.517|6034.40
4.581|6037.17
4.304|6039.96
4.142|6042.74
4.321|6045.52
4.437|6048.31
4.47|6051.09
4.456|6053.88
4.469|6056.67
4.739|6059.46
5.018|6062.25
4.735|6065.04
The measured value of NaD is 2.5 angstrom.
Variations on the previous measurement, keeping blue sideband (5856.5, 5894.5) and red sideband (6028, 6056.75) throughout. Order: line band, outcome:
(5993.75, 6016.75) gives 2.0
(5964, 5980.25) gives -0.5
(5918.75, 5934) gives 0.6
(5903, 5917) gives -0.1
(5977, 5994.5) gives -0.6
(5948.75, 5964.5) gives 0.1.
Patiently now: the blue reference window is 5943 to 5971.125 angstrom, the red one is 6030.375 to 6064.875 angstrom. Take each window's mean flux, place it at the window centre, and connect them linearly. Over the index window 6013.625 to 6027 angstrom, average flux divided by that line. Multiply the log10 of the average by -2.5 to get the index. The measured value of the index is 0.05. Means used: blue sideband 4.38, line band 4.27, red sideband 4.49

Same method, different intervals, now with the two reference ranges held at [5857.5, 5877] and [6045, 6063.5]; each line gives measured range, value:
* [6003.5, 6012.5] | 0.16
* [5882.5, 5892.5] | 0.16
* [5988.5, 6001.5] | 0.09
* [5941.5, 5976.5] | 0.03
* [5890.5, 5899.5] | 0.26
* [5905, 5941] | 0.08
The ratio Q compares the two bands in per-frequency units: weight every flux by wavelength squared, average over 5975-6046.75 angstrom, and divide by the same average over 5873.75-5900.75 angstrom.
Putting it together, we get 1.1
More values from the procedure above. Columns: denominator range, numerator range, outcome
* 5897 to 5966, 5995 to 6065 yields 1.04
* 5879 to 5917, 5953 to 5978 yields 1.09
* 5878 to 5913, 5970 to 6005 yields 1.09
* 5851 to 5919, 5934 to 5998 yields 1.05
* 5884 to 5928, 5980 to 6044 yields 1.08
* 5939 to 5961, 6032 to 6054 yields 1.04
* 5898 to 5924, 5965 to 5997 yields 1.06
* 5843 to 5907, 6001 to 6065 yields 1.07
